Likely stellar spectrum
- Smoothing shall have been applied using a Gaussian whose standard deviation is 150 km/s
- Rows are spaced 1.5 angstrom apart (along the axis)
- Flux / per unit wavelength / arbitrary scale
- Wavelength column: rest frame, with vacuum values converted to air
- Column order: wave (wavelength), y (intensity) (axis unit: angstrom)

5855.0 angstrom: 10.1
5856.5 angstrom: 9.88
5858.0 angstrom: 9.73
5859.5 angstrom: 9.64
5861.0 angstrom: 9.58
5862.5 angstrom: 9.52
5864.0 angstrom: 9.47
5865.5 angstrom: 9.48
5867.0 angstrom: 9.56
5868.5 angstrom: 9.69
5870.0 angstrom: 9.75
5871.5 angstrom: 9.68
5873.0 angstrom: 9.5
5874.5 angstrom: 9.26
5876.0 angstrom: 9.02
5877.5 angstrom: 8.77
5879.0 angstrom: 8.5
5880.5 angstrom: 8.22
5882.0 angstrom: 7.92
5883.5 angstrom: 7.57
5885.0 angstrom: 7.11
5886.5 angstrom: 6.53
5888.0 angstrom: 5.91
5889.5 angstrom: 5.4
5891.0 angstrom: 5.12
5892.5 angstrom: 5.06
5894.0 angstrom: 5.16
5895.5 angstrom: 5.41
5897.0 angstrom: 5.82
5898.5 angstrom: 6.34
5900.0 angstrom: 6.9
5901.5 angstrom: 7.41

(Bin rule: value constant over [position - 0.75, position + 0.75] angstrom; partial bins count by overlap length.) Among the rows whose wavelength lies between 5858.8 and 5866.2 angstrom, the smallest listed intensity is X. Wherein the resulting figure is 9.47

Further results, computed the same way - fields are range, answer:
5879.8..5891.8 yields 5.12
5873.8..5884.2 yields 7.57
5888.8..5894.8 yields 5.06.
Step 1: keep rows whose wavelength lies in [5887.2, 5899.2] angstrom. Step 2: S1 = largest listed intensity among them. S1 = 6.34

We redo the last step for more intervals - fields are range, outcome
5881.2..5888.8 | 7.92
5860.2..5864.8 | 9.58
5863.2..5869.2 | 9.69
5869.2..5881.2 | 9.75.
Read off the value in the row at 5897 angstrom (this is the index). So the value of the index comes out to 5.82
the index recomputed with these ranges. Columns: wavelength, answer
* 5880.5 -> 8.22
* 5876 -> 9.02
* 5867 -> 9.56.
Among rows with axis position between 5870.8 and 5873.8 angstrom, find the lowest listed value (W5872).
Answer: 9.5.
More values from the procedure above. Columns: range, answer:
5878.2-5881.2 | 8.22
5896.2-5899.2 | 5.82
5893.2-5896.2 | 5.16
